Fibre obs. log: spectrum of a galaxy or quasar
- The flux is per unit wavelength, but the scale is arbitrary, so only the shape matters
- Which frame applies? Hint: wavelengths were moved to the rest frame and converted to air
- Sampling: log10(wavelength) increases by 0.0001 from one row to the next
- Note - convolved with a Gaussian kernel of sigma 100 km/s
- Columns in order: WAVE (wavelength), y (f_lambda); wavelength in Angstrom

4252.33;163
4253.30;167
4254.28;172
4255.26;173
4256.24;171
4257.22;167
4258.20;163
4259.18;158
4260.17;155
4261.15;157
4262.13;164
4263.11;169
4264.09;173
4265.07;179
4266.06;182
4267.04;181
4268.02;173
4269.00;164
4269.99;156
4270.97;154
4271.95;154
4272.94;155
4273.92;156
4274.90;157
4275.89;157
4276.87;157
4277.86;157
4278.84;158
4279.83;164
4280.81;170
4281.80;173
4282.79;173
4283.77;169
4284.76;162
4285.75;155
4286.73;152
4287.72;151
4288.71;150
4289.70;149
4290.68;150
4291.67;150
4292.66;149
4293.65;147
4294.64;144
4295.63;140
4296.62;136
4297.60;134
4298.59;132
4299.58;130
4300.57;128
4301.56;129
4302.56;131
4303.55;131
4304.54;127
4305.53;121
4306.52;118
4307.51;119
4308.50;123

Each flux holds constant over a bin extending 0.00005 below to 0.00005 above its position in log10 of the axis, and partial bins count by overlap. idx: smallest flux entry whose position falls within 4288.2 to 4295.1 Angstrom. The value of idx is 144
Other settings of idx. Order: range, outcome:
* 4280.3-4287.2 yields 152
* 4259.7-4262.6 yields 155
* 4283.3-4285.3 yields 162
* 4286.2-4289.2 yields 150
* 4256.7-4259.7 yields 158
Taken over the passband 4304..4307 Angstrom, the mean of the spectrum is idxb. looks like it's 122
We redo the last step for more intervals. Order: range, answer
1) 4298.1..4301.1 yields 130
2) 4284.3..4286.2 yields 158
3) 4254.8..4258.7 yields 168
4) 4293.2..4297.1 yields 142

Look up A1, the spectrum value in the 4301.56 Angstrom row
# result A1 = 129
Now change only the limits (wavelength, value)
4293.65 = 147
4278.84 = 158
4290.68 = 150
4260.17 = 155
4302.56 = 131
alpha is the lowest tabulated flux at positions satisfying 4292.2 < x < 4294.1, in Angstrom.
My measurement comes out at 147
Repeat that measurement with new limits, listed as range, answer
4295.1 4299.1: 132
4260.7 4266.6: 157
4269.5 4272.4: 154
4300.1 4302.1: 128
